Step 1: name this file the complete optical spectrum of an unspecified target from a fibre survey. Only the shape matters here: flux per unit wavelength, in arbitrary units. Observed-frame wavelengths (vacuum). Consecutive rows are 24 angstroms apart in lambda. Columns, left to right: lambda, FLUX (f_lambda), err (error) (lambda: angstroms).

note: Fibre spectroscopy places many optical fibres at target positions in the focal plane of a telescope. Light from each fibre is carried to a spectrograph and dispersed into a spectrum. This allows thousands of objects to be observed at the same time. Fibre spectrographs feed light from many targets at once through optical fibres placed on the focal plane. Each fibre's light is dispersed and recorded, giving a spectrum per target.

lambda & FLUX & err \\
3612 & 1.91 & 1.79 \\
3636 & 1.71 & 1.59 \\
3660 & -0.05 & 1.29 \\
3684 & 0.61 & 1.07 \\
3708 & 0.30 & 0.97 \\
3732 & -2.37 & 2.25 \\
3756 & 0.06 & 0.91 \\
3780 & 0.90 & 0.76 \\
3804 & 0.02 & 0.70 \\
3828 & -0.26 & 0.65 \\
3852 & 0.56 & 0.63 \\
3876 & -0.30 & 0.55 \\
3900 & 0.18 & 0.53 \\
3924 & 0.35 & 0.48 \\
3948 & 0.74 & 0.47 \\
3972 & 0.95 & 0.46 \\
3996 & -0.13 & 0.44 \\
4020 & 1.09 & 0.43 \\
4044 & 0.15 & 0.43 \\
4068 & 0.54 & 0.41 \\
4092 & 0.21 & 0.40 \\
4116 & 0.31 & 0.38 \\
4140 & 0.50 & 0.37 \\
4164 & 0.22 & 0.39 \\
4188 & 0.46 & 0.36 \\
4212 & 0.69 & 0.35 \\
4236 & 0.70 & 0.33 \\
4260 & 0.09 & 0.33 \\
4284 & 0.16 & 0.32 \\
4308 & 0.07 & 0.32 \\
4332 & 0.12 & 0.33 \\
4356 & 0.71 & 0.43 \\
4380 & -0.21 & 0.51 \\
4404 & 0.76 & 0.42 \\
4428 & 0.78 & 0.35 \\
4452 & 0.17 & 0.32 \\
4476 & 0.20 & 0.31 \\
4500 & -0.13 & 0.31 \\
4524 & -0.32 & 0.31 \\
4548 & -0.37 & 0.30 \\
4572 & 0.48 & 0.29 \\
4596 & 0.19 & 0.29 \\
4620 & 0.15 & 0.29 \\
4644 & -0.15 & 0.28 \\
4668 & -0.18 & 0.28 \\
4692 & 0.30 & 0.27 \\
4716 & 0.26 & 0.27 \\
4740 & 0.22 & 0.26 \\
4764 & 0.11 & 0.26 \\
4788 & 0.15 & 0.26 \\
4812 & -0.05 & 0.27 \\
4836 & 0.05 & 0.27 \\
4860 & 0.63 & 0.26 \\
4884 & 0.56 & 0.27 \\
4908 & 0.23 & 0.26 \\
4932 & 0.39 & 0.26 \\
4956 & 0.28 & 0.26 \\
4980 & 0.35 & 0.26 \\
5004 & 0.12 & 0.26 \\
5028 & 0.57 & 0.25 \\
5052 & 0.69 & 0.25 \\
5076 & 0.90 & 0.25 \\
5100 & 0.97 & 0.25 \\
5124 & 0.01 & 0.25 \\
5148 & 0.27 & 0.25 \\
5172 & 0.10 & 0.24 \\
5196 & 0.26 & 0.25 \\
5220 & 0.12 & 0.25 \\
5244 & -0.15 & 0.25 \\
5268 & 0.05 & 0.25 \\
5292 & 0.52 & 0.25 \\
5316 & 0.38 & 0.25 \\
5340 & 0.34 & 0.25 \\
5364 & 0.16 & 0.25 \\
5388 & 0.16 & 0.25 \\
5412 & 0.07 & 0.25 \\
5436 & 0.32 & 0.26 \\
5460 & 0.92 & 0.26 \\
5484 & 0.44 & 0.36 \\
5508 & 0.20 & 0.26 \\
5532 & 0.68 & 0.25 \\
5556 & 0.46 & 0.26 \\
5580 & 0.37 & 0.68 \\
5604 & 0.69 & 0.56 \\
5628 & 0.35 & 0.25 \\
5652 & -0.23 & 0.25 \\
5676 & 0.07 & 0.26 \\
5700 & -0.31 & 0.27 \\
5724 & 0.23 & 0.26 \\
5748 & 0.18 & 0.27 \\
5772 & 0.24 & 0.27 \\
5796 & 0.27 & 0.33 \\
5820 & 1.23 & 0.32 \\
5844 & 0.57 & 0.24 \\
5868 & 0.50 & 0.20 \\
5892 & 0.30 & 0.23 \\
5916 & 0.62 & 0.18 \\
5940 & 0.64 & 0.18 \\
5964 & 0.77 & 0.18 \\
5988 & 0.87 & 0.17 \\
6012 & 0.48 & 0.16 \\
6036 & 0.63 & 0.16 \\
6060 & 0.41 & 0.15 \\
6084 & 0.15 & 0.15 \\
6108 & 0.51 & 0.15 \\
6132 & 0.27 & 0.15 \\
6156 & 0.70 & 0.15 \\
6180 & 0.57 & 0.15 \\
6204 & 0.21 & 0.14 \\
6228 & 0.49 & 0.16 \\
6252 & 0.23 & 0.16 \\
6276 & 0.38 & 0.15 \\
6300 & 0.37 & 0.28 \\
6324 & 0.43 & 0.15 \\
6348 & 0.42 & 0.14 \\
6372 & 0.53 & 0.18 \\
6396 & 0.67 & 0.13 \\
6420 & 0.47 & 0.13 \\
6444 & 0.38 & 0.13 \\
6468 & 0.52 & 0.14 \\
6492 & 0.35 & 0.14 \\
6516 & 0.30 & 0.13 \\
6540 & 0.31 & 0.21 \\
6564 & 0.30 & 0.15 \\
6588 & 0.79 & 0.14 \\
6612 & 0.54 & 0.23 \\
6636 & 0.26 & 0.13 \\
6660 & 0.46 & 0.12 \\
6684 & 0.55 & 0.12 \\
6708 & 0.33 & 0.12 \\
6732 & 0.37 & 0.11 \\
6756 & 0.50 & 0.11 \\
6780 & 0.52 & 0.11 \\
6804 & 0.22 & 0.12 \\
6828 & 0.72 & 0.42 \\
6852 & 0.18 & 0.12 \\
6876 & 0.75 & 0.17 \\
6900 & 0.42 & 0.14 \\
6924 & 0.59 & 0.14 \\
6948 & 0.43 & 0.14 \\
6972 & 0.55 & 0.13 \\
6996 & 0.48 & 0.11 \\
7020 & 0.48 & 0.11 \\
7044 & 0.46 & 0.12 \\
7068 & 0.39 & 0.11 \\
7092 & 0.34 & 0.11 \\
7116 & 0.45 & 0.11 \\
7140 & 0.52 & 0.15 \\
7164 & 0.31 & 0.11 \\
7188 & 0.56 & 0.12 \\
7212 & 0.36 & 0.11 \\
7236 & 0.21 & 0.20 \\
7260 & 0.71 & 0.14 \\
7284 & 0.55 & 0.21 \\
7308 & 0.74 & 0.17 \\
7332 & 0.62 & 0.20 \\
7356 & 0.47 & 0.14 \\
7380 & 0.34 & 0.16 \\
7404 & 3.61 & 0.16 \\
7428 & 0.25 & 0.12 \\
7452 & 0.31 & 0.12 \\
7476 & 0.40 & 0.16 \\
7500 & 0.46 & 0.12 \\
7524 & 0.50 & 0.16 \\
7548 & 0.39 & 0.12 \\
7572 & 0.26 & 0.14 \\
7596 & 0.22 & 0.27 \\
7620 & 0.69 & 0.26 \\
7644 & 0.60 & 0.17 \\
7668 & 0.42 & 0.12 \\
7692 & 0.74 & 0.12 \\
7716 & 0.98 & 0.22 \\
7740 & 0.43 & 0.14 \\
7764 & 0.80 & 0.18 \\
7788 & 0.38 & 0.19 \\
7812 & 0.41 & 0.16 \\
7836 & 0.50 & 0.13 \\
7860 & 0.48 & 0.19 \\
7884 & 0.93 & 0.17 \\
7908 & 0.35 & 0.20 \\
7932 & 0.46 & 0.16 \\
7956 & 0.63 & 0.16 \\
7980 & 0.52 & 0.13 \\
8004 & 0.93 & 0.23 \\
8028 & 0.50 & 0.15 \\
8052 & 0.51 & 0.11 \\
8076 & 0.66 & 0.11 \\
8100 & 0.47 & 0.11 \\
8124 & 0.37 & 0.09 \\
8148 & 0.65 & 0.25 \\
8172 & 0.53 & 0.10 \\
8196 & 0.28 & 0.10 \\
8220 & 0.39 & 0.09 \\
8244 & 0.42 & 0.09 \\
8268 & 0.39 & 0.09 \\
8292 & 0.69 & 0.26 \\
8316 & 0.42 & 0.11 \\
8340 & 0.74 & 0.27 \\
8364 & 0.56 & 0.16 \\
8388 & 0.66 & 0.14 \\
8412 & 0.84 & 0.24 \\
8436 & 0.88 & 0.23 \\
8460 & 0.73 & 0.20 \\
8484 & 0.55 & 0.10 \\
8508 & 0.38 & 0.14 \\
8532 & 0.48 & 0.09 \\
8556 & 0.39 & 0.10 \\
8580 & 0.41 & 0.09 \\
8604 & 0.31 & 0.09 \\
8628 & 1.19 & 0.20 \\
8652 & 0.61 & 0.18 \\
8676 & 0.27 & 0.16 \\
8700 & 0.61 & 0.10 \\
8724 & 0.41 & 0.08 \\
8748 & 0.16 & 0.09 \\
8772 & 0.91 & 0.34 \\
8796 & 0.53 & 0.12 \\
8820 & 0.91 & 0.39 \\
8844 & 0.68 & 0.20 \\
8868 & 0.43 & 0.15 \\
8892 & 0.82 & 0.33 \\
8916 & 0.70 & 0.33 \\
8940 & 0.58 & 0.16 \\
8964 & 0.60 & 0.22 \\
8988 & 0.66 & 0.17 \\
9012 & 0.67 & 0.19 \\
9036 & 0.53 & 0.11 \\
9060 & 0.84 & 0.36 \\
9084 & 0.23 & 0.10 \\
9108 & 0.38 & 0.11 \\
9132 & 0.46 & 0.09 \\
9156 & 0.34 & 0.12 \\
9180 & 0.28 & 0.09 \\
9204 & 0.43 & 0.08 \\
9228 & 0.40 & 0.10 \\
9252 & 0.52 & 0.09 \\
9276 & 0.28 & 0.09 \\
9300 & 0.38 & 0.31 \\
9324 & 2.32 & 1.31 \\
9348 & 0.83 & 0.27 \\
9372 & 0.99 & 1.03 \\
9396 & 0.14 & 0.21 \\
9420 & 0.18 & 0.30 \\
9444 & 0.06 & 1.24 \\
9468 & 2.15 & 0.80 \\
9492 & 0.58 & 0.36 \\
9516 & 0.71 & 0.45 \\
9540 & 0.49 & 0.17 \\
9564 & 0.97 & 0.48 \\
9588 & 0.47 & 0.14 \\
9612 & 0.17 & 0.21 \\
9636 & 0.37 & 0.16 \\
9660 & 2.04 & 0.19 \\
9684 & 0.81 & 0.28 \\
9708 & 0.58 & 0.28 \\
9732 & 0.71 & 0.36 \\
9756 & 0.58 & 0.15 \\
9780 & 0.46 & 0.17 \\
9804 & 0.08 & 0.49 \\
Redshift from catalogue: 0.99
